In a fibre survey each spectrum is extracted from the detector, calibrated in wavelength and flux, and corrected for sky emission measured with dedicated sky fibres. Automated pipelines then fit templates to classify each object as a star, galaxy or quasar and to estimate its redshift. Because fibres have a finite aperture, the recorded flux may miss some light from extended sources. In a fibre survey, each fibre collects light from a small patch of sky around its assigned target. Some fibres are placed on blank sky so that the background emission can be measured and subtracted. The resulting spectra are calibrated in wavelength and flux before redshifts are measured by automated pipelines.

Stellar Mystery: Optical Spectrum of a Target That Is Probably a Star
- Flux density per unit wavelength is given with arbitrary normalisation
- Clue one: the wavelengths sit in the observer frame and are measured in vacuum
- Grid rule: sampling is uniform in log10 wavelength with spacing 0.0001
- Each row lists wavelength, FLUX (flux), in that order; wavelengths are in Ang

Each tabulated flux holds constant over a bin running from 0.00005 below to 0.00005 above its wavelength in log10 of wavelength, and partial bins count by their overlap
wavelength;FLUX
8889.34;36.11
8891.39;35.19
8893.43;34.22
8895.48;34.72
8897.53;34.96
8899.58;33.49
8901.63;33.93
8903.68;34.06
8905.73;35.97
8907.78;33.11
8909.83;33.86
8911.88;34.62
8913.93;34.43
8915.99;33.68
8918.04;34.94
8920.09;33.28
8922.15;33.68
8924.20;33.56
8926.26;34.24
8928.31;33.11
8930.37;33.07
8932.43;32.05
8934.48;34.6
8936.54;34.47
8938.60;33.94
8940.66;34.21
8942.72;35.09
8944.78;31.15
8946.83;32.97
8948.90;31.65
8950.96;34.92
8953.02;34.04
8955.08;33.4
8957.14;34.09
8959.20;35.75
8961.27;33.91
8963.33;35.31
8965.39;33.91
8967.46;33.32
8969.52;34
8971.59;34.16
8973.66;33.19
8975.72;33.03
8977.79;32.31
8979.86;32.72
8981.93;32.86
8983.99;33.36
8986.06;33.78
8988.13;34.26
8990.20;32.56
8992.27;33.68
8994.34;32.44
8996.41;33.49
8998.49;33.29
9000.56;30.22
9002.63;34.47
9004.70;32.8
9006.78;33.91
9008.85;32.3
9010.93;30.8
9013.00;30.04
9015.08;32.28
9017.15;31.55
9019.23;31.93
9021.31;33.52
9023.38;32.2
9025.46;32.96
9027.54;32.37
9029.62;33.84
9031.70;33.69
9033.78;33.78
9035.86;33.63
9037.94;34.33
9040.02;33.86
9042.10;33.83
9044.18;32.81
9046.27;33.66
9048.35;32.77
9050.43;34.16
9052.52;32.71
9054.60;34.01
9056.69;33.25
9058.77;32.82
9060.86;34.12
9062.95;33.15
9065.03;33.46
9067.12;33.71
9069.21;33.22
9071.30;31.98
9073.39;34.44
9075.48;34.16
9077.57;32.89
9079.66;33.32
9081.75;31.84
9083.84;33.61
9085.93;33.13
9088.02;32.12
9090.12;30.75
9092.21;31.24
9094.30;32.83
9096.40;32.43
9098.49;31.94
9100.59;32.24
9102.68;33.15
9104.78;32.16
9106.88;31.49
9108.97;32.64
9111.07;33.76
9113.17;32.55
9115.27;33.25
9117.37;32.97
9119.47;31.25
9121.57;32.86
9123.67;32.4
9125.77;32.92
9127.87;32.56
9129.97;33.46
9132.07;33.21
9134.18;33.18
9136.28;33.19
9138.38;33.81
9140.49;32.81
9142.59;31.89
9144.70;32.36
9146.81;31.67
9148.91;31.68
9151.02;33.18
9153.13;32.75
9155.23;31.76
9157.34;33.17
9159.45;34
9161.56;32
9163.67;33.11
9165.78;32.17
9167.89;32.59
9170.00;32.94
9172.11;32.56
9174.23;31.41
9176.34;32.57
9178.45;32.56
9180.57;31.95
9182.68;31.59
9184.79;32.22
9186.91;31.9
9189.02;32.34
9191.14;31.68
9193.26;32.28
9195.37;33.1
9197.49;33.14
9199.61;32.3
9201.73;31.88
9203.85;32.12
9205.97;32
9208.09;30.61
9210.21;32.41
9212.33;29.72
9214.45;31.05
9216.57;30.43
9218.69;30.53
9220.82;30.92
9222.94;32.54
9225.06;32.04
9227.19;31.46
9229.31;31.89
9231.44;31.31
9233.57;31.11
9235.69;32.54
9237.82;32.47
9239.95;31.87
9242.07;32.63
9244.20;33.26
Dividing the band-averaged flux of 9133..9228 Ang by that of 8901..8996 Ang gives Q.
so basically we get 0.95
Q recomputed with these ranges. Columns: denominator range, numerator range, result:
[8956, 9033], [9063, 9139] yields 0.99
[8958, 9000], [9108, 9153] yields 0.98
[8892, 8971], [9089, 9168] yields 0.96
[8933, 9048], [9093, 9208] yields 0.98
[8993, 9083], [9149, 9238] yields 0.97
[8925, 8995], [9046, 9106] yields 0.98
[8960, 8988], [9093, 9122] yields 0.97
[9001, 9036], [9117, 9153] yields 1.00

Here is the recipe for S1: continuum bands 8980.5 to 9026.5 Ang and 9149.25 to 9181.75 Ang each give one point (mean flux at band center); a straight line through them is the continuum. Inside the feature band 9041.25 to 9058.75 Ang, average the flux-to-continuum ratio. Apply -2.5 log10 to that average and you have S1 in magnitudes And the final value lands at -0.02 mag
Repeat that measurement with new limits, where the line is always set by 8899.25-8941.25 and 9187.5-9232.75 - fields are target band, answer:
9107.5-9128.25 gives -0.01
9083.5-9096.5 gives 0.01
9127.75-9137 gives -0.03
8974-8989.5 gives 0.01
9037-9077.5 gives -0.02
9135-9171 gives -0.02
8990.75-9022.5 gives 0.03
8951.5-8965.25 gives -0.03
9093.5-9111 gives 0.00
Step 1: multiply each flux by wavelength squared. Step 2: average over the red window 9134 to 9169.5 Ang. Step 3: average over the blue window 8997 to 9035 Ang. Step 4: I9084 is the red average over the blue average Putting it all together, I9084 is 1.0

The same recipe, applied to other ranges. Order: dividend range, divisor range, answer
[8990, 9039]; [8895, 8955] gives 0.99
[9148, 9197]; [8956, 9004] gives 1.01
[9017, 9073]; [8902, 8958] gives 1.01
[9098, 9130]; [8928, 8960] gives 1.01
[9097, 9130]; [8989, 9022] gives 1.03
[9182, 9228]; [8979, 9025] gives 1.02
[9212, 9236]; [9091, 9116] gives 0.99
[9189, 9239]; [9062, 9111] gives 1.00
